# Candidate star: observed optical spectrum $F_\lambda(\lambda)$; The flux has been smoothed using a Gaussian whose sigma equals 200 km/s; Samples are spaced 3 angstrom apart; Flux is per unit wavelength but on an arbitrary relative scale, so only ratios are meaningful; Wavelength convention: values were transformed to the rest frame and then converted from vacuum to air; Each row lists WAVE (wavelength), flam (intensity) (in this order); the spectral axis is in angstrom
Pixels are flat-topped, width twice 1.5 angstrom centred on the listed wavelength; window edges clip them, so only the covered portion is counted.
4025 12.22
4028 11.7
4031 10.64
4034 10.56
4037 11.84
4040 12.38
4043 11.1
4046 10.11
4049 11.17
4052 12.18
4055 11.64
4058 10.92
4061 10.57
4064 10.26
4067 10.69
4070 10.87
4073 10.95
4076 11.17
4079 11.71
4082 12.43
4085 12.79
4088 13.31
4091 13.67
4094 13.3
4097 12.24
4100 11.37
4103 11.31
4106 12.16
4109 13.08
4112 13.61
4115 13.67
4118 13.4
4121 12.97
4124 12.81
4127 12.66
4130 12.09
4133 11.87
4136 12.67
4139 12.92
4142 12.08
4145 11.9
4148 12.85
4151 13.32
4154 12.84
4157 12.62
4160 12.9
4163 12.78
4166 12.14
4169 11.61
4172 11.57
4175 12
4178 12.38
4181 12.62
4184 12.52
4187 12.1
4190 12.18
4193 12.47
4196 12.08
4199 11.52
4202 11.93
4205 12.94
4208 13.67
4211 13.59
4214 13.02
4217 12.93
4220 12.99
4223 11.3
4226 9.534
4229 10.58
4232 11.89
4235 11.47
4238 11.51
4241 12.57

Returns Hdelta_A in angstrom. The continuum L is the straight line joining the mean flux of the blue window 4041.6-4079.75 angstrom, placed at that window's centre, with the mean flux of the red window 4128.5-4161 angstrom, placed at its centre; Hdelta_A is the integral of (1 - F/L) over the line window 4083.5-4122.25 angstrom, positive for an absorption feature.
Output -3.47 angstrom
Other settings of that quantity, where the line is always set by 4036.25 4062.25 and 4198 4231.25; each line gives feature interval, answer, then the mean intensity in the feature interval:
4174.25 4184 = -0.3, 12.4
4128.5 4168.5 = -2.3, 12.5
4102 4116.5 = -1.5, 12.8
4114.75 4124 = -1.2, 13.2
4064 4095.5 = -1.4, 12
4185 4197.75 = -0.2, 12.2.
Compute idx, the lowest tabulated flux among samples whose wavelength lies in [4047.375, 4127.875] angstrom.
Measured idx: 10.26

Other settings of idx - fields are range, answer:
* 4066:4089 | 10.69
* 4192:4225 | 11.3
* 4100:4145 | 11.31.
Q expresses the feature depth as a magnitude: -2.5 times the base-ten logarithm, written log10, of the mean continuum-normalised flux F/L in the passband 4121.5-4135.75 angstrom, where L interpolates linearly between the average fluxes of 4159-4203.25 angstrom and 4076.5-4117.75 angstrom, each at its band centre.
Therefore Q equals 0.004 mag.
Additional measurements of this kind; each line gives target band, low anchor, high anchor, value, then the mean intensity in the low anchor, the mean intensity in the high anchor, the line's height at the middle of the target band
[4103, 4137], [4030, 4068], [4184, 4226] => -0.094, 11.1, 12.4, 11.7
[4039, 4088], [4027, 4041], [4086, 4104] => 0.056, 11.4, 12.6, 12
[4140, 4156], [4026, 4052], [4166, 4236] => -0.068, 11.3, 12.1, 11.8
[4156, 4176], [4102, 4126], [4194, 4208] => 0.028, 12.9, 12.3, 12.5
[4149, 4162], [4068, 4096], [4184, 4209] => -0.053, 12.2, 12.3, 12.3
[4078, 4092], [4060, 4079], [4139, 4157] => -0.145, 10.8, 12.6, 11.2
